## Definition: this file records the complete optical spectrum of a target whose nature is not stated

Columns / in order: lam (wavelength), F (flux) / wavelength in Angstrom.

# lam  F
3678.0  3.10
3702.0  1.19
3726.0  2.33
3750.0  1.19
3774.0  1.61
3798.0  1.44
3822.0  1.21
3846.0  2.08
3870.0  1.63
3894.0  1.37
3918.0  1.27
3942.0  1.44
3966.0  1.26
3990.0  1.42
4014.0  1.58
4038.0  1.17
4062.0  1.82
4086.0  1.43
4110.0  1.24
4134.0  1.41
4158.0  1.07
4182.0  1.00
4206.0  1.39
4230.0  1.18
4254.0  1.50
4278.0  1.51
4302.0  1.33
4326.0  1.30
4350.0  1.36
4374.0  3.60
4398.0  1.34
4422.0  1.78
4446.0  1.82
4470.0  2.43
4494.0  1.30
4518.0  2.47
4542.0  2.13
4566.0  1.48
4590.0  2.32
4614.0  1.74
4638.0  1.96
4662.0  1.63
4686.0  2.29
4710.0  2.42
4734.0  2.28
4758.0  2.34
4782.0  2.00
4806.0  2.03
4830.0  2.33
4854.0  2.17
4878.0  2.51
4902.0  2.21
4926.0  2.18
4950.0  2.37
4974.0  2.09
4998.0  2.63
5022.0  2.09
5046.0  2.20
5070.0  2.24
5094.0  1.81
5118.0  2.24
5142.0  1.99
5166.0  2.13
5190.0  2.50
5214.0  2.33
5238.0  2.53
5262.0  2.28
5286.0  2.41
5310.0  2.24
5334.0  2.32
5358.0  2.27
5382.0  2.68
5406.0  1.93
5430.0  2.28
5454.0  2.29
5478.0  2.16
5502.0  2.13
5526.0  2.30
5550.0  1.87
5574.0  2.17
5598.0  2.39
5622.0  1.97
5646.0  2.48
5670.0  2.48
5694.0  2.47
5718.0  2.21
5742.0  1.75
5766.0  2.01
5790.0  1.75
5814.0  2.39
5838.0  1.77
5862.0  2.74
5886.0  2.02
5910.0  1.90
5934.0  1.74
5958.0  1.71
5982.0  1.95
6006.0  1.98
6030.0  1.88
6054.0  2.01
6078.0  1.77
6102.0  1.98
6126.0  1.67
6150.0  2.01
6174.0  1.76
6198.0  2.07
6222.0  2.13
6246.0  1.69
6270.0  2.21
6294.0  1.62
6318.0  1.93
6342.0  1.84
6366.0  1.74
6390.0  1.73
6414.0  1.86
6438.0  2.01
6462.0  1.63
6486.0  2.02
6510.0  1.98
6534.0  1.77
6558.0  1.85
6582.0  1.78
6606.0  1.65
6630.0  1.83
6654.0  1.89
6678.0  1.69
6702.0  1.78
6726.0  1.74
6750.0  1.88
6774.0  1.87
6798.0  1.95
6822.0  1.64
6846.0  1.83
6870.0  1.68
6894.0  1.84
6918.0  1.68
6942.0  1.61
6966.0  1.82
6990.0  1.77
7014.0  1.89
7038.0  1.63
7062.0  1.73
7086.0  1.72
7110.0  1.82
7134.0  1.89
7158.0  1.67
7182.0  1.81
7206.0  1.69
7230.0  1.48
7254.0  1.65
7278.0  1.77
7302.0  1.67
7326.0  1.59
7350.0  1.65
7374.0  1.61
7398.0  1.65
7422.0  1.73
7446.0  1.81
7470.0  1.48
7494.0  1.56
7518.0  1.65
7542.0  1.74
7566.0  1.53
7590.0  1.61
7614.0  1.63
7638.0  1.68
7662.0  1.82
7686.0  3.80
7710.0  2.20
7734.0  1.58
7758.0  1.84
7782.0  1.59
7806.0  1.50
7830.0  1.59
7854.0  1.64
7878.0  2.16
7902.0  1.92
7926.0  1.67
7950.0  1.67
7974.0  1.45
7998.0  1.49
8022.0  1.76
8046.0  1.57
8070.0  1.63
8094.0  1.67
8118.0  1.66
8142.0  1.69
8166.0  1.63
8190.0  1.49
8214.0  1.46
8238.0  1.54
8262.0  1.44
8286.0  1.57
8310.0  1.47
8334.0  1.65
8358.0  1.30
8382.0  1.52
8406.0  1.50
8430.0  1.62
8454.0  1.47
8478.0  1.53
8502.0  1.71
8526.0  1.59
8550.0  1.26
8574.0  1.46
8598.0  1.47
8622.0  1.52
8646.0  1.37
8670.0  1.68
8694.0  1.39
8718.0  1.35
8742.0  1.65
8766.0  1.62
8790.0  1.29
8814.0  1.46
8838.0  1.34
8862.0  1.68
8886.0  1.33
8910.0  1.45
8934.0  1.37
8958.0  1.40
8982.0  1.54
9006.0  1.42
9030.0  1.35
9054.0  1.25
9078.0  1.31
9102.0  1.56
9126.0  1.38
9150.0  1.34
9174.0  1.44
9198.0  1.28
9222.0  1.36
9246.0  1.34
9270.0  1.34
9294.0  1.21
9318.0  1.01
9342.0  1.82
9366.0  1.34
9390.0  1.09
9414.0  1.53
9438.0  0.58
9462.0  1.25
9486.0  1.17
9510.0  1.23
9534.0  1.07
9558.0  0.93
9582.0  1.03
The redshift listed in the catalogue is 0.172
